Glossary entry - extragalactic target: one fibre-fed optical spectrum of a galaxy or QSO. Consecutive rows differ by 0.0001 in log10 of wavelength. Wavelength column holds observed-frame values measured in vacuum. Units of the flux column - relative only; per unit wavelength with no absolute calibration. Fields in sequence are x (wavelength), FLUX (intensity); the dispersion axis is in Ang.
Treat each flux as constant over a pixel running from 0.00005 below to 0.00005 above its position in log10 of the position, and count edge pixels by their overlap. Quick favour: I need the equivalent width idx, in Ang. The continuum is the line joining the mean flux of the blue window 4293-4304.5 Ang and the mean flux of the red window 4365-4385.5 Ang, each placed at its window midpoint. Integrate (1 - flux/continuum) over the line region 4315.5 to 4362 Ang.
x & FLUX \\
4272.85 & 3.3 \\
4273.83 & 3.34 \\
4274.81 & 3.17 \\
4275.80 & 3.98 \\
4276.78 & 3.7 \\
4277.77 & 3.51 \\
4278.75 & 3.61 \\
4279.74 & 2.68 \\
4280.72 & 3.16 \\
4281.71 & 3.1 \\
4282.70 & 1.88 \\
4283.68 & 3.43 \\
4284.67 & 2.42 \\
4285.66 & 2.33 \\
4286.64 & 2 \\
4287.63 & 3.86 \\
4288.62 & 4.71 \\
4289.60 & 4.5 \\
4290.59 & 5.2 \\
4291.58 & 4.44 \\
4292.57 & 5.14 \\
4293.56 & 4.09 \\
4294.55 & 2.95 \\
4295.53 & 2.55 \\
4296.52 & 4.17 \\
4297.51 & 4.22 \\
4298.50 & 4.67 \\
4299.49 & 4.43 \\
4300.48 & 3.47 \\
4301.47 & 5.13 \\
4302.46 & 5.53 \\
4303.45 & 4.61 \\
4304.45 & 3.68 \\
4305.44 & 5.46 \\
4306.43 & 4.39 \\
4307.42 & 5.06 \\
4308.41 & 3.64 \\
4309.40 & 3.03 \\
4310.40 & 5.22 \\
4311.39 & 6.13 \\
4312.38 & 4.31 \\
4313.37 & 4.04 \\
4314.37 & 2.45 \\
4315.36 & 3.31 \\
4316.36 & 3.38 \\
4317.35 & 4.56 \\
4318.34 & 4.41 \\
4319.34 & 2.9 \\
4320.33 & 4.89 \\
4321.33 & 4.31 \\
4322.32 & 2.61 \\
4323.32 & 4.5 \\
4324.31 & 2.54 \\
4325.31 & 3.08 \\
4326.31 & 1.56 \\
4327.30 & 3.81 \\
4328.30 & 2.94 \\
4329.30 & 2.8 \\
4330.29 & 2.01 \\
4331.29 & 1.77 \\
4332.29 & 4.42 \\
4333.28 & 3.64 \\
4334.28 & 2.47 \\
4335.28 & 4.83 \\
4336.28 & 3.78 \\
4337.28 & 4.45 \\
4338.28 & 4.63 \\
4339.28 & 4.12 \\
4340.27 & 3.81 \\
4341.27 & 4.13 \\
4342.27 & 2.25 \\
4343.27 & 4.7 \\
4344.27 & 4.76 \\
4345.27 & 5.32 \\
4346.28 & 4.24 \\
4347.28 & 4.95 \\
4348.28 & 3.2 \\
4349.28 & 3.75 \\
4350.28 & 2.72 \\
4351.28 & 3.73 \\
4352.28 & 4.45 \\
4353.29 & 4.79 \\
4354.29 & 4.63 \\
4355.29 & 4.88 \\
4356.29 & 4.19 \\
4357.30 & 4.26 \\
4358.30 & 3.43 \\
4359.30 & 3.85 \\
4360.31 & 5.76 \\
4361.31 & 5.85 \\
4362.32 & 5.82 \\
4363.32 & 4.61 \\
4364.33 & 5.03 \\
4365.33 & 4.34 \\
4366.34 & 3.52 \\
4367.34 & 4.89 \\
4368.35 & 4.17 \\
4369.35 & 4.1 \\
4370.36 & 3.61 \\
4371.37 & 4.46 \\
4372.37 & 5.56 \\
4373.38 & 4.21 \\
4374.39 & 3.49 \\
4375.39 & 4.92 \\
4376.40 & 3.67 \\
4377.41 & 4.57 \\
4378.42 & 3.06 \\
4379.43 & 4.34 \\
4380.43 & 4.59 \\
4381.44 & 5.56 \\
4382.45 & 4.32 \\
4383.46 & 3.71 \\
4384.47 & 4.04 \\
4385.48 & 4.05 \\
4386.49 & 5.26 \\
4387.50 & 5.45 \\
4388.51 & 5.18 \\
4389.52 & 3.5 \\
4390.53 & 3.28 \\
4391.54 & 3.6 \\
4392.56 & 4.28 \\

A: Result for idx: 3.6 Ang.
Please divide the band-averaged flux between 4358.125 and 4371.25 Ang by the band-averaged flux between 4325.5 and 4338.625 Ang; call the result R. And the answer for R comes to 1.38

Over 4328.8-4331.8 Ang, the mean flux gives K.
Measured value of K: 2.2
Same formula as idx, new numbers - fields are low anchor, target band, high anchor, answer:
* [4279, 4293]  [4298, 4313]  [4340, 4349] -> -3.5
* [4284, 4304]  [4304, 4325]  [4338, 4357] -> 0.2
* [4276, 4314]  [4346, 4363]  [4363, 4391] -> -0.6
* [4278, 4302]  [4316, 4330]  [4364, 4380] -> 1.7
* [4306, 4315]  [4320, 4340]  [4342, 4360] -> 3.6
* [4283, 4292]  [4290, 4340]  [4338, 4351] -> -1.5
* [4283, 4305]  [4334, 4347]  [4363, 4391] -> 0.1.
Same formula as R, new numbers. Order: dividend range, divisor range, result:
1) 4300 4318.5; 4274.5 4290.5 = 1.30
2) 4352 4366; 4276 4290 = 1.46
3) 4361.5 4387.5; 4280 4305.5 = 1.15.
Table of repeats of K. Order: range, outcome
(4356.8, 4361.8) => 4.63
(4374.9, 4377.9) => 4.38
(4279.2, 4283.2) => 2.72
